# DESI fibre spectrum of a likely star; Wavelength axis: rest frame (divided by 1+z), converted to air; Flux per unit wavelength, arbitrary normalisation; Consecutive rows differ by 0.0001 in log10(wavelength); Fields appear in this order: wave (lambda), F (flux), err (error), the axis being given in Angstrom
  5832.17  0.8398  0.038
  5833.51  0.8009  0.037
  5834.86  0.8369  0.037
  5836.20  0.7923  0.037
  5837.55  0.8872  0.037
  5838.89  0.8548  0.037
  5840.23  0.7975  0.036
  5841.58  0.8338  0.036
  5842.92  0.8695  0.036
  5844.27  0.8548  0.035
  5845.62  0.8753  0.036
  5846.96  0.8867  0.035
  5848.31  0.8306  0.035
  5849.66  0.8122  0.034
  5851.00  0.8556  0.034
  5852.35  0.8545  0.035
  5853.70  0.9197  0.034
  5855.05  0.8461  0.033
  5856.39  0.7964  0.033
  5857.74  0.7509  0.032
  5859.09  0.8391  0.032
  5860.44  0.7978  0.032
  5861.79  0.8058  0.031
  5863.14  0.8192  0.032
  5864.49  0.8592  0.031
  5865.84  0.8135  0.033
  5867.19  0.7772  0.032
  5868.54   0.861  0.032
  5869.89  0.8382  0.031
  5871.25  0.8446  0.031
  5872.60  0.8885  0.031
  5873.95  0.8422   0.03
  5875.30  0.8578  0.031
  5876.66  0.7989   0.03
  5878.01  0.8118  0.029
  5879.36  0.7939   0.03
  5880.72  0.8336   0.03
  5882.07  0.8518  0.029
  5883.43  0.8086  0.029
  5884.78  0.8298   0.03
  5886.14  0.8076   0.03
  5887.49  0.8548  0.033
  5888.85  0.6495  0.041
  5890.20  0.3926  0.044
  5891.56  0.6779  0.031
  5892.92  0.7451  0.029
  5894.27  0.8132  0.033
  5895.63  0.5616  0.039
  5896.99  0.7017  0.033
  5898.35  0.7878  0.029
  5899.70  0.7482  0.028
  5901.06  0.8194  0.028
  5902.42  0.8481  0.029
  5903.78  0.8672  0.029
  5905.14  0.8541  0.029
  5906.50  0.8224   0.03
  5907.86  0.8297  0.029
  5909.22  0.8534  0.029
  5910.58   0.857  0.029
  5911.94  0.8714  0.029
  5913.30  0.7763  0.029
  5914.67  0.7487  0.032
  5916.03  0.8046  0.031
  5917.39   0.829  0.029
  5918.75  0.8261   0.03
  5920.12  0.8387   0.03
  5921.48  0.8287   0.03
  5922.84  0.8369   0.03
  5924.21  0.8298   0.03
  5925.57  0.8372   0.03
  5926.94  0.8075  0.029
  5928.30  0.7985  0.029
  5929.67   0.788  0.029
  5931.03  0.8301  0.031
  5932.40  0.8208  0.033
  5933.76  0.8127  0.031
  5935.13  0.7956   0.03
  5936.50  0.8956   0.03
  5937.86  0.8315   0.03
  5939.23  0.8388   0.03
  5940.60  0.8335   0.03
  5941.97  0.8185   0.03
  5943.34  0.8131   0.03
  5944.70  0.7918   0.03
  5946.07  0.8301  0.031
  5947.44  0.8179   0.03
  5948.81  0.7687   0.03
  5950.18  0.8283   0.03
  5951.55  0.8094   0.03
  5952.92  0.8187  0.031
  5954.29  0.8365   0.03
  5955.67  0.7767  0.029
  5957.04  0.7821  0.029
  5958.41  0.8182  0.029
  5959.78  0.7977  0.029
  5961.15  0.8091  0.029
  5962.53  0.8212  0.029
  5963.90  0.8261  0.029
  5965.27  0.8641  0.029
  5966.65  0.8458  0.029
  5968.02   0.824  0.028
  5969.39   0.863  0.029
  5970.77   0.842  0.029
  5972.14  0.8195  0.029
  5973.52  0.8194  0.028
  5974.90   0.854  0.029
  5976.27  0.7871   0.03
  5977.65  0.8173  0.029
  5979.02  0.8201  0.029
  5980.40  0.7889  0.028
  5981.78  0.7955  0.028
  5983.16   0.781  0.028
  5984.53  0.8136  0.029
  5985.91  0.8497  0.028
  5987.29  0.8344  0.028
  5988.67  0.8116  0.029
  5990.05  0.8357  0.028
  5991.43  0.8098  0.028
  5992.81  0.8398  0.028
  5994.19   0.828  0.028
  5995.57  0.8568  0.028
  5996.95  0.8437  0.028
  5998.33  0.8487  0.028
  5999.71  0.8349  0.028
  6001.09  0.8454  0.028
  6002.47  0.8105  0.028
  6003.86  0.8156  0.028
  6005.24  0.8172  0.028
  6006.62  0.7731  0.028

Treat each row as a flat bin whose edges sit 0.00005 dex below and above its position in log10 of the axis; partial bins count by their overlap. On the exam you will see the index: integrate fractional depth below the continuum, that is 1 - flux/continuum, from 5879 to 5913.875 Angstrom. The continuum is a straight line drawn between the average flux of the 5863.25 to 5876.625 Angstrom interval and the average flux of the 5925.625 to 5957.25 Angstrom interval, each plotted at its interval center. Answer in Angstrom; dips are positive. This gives 2.16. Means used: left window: 0.839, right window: 0.816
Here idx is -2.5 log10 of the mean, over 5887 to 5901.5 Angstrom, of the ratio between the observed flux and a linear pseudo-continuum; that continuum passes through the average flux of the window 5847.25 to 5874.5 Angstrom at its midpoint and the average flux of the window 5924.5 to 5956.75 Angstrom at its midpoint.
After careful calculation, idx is 0.18 mag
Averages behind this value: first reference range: 0.833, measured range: 0.701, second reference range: 0.817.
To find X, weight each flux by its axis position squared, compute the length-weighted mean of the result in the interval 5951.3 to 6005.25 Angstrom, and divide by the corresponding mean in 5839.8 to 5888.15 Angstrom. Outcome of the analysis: 1.03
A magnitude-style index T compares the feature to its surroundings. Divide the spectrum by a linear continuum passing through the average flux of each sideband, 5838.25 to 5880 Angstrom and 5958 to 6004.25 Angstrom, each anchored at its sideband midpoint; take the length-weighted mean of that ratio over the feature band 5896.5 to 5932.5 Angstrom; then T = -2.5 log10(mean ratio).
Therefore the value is 0.02 mag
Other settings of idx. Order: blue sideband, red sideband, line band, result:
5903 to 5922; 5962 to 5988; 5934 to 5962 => 0.01 mag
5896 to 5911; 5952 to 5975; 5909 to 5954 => 0.00 mag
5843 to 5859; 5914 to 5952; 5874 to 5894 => 0.09 mag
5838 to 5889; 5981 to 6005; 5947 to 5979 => 0.01 mag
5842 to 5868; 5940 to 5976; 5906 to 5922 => 0.00 mag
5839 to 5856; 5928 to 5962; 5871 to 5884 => 0.01 mag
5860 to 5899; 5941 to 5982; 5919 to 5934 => -0.02 mag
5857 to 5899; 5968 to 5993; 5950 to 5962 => 0.01 mag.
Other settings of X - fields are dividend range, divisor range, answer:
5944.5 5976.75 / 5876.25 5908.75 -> 1.09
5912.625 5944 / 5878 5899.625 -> 1.12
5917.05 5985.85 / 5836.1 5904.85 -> 1.04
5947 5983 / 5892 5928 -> 1.03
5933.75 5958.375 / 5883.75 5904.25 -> 1.12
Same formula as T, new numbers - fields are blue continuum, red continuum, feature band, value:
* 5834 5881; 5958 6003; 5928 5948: 0.01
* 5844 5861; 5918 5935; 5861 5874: 0.00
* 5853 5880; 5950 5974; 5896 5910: 0.02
